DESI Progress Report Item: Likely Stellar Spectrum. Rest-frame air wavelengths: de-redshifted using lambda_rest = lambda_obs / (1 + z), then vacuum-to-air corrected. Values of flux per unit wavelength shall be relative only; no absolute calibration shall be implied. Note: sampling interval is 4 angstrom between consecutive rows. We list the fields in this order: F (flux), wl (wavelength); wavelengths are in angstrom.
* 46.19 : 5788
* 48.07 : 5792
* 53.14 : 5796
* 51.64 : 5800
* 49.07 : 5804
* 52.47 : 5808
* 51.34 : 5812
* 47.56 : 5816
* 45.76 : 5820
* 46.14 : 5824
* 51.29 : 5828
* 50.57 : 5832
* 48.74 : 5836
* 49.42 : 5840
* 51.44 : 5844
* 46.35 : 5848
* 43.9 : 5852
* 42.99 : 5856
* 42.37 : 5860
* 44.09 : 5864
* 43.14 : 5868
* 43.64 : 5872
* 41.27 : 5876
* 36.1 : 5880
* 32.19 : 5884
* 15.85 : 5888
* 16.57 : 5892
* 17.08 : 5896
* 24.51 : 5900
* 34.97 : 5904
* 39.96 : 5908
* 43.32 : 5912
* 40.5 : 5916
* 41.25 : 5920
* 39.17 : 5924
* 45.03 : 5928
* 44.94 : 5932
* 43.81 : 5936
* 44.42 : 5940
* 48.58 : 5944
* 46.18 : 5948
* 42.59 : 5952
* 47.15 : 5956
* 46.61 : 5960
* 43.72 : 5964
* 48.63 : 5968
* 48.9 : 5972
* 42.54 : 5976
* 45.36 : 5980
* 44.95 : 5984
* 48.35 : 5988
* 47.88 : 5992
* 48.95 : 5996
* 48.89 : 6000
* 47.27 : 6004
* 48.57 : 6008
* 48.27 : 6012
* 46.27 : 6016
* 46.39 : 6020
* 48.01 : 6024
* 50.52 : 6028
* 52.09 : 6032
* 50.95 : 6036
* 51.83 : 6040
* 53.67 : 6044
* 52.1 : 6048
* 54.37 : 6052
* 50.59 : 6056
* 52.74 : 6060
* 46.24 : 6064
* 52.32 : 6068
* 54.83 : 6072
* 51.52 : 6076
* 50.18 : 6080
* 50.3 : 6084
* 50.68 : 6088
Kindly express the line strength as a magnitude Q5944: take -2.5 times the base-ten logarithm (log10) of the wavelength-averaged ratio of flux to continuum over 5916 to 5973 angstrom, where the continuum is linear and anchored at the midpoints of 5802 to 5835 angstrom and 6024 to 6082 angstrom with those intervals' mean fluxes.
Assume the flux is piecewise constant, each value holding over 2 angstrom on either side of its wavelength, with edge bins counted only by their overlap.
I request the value 0.129 mag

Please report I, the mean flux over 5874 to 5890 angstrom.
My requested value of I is 31.4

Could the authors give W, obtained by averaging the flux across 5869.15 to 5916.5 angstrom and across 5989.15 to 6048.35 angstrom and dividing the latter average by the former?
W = 1.54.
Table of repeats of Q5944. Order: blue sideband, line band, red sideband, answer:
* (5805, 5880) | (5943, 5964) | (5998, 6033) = 0.04 mag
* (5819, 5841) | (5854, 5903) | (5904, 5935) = 0.33 mag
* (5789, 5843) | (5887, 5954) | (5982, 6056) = 0.31 mag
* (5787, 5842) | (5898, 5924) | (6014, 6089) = 0.31 mag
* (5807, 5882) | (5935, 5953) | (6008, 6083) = 0.07 mag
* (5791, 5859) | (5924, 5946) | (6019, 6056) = 0.12 mag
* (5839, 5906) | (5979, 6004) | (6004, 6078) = -0.02 mag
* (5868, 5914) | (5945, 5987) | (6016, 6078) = -0.12 mag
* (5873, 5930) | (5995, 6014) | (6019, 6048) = -0.03 mag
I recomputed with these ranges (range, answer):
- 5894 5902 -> 20.8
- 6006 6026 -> 47.5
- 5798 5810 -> 51.1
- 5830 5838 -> 49.7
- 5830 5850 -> 49.3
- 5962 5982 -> 45.8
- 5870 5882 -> 40.3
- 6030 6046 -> 52.1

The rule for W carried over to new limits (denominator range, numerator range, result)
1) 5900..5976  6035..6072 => 1.20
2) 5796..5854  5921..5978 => 0.92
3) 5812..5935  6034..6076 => 1.28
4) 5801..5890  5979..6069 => 1.11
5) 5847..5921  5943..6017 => 1.30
